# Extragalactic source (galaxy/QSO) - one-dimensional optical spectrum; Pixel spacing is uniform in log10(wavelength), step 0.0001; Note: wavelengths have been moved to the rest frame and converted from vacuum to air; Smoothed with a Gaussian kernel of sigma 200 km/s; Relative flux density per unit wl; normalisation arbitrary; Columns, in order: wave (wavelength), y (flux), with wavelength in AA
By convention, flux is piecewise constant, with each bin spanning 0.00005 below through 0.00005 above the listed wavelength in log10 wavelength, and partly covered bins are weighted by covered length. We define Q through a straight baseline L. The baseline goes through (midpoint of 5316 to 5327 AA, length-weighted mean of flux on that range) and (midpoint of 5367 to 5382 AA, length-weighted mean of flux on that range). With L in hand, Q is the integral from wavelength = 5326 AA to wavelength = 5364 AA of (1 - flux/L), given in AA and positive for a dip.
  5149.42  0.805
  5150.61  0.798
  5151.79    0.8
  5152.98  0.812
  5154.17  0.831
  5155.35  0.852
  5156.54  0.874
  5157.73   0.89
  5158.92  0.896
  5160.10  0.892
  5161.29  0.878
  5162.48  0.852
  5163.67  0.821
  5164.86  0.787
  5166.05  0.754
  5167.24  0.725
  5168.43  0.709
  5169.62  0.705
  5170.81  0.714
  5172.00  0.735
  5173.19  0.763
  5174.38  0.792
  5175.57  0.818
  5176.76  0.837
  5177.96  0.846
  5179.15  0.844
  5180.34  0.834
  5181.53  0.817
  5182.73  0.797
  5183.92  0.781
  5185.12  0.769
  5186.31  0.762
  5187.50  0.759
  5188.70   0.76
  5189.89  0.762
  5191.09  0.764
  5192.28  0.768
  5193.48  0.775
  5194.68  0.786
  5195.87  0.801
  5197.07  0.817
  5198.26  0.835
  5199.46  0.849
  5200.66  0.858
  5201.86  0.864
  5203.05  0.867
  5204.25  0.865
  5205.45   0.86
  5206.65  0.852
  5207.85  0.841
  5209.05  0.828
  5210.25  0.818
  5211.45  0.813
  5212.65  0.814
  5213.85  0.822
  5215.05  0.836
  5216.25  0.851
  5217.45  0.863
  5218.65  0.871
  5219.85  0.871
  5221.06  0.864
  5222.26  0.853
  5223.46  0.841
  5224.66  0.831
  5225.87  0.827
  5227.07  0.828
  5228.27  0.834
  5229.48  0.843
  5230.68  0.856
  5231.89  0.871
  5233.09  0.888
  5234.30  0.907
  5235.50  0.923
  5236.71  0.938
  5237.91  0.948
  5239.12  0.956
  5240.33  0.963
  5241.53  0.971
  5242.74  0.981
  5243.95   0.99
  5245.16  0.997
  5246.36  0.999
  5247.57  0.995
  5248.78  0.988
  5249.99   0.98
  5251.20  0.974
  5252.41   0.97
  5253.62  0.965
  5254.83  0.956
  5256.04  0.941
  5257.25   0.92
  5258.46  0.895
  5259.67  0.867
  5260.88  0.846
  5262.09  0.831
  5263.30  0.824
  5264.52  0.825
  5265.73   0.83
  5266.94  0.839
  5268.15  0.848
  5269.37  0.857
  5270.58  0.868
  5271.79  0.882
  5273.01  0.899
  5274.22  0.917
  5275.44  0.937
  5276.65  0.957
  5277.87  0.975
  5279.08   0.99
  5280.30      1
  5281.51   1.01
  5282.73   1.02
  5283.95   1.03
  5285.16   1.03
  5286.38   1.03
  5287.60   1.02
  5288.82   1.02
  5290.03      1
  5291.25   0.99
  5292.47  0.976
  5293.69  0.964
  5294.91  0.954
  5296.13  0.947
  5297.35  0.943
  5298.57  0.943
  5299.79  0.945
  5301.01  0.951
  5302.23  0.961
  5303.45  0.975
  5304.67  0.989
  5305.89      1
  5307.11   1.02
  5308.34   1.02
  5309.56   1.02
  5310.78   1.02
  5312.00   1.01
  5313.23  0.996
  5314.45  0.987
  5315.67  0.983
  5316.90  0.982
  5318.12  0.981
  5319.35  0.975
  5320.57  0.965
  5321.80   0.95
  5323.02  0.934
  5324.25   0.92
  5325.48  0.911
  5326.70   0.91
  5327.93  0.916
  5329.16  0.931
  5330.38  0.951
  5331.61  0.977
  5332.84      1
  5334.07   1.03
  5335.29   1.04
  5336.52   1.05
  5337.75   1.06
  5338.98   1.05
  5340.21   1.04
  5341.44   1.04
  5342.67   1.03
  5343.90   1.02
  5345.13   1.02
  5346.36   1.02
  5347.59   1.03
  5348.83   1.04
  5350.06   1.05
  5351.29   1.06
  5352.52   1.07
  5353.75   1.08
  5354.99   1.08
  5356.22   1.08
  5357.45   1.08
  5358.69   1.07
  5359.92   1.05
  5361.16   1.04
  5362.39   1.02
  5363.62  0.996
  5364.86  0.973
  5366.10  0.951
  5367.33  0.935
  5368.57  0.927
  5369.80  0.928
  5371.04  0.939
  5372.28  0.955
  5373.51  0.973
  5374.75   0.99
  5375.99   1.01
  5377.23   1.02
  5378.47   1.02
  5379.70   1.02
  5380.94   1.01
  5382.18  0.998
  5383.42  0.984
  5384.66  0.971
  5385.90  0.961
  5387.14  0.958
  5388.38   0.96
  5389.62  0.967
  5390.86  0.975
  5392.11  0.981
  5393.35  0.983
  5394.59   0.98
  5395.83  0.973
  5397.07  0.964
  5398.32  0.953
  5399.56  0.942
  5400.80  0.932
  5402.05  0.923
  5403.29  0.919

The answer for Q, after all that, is -2.54 AA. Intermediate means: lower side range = 0.949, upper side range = 0.979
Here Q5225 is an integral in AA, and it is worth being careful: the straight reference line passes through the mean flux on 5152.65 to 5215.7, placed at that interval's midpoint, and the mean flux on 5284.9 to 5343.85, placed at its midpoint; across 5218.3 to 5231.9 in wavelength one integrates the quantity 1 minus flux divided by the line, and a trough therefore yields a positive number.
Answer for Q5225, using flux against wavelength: 0.29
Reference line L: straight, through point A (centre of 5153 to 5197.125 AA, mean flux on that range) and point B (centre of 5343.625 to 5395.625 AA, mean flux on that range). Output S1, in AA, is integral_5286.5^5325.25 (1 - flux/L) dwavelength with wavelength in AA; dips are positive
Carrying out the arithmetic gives -1.7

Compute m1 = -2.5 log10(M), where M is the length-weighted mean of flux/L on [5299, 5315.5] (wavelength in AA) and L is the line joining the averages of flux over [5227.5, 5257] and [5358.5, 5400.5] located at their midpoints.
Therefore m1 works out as -0.03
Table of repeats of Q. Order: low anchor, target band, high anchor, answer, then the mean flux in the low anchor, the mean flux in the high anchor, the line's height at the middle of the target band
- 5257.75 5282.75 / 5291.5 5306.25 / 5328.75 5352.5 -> -0.2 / 0.898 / 1.03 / 0.95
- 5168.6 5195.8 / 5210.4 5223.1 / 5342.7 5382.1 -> -0.3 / 0.781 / 1.01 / 0.826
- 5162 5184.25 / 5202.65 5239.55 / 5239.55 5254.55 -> 2.1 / 0.786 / 0.98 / 0.912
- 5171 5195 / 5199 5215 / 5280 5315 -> -0.2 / 0.787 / 0.992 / 0.83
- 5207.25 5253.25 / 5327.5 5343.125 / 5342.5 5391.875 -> -0.5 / 0.896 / 1.01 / 0.98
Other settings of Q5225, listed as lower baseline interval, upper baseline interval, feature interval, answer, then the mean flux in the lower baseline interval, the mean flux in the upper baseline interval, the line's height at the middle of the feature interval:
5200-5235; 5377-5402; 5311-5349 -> -2.4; 0.85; 0.976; 0.932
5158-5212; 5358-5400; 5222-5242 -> -0.9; 0.807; 0.982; 0.849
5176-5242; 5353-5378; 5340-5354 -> -0.8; 0.842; 1.01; 0.986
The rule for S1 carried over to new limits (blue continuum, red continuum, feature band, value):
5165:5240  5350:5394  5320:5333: 0.2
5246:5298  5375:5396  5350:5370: -1.0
